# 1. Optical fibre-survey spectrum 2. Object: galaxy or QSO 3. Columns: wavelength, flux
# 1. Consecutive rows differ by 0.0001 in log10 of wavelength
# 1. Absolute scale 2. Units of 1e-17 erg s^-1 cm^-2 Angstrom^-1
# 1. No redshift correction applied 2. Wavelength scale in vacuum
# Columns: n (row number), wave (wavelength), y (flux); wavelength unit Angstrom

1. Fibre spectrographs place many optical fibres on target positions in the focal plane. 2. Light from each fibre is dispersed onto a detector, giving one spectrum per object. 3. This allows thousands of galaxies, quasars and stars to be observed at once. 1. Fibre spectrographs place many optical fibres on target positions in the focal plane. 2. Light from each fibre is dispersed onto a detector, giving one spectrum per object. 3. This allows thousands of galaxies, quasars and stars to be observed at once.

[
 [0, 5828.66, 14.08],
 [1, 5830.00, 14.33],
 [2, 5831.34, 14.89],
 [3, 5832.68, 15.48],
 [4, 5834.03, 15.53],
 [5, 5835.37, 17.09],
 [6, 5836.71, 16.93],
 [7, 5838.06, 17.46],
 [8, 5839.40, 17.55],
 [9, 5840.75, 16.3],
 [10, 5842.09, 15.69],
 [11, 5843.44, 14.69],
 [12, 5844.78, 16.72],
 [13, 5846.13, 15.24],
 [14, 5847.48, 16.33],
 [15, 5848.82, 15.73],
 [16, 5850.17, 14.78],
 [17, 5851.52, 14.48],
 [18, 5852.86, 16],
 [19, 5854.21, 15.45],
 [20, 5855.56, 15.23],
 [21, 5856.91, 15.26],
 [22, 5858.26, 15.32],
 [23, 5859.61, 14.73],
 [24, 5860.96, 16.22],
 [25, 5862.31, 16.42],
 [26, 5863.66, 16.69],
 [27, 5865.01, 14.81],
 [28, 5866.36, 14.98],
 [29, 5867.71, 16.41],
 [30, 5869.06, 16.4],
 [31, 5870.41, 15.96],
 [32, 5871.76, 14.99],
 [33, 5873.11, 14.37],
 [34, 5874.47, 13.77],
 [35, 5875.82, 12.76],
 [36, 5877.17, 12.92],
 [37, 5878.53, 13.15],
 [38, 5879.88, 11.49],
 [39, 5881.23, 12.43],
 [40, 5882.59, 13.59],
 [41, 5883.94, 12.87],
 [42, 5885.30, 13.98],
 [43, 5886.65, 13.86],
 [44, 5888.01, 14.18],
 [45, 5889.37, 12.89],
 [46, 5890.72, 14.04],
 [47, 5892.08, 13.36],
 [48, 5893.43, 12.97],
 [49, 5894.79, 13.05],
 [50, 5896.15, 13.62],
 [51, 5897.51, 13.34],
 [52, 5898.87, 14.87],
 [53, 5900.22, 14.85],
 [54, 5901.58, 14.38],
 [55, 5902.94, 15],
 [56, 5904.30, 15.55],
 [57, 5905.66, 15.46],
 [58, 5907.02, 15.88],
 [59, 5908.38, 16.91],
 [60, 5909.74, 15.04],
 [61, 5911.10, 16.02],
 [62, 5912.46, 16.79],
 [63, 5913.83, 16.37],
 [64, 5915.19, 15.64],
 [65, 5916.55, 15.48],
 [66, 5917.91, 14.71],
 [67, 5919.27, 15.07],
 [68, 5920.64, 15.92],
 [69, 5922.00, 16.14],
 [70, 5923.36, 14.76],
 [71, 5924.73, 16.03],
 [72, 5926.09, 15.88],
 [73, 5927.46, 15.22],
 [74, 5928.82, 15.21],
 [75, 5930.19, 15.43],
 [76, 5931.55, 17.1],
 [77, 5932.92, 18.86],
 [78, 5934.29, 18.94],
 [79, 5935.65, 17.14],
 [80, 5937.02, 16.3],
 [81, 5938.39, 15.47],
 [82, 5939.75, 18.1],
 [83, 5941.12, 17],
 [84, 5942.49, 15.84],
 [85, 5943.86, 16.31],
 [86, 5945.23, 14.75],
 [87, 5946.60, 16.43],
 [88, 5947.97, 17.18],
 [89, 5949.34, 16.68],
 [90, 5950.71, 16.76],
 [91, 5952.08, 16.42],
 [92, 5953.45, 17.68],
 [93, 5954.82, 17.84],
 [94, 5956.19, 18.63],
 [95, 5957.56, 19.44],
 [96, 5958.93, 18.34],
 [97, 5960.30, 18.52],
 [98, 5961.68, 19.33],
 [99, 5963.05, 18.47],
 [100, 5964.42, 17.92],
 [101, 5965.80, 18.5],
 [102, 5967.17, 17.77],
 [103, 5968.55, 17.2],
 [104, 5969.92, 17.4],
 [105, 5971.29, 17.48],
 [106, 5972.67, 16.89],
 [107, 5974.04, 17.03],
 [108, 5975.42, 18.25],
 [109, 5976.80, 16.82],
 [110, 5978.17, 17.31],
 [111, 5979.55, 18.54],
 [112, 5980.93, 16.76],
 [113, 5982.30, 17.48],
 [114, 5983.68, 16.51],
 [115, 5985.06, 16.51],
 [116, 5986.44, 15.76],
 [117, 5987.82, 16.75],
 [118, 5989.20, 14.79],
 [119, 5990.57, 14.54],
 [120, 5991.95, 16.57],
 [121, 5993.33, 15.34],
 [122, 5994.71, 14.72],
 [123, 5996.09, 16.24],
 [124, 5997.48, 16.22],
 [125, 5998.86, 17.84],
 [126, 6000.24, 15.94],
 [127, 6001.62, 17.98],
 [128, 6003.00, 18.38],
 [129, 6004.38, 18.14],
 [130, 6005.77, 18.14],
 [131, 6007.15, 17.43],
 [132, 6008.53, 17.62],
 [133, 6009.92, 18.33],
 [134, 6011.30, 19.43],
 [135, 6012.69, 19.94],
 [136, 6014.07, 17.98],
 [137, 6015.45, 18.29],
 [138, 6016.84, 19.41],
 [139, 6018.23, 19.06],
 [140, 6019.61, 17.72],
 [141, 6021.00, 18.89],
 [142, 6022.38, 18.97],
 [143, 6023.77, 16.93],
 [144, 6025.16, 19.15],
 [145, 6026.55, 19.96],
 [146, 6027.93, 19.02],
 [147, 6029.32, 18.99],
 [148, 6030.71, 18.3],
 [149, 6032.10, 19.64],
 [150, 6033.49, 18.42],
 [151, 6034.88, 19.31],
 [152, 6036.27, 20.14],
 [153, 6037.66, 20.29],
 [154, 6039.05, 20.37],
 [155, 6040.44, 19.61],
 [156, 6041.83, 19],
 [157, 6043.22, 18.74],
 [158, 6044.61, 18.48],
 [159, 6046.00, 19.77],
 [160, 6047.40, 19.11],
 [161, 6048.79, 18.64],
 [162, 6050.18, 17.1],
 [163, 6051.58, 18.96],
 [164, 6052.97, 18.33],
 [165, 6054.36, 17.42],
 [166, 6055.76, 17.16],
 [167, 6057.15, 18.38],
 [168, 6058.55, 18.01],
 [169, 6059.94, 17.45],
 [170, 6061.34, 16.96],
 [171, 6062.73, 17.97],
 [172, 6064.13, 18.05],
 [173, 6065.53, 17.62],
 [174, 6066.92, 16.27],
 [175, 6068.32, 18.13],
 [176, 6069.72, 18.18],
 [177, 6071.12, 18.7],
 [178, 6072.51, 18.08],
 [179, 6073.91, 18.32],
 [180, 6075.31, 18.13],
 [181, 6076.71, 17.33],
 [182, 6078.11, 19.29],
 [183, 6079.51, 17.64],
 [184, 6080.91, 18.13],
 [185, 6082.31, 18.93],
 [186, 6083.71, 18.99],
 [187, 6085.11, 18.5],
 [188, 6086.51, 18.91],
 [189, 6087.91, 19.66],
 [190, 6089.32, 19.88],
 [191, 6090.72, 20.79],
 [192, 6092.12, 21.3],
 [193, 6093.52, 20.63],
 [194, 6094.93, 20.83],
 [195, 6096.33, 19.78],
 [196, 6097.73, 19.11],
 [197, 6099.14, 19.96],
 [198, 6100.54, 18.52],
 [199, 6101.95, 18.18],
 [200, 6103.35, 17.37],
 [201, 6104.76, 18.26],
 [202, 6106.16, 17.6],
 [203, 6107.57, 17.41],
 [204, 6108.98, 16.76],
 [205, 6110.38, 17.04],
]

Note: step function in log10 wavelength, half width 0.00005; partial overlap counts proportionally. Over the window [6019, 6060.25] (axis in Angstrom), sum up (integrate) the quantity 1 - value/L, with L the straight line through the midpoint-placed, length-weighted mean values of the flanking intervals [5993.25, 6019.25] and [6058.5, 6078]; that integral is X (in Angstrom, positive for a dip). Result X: -2.2 Angstrom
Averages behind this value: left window 17.8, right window 17.8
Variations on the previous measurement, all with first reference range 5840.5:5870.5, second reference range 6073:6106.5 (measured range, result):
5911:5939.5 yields 0.8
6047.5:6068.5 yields 0.9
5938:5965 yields -0.6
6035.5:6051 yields -0.7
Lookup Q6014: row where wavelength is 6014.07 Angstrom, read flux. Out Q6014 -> 17.98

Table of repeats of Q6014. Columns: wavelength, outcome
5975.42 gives 18.25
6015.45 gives 18.29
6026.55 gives 19.96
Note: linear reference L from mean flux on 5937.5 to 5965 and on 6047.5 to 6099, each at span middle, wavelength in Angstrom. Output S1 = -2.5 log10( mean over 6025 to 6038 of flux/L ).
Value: -0.067 mag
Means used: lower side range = 17.3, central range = 19.3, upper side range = 18.6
